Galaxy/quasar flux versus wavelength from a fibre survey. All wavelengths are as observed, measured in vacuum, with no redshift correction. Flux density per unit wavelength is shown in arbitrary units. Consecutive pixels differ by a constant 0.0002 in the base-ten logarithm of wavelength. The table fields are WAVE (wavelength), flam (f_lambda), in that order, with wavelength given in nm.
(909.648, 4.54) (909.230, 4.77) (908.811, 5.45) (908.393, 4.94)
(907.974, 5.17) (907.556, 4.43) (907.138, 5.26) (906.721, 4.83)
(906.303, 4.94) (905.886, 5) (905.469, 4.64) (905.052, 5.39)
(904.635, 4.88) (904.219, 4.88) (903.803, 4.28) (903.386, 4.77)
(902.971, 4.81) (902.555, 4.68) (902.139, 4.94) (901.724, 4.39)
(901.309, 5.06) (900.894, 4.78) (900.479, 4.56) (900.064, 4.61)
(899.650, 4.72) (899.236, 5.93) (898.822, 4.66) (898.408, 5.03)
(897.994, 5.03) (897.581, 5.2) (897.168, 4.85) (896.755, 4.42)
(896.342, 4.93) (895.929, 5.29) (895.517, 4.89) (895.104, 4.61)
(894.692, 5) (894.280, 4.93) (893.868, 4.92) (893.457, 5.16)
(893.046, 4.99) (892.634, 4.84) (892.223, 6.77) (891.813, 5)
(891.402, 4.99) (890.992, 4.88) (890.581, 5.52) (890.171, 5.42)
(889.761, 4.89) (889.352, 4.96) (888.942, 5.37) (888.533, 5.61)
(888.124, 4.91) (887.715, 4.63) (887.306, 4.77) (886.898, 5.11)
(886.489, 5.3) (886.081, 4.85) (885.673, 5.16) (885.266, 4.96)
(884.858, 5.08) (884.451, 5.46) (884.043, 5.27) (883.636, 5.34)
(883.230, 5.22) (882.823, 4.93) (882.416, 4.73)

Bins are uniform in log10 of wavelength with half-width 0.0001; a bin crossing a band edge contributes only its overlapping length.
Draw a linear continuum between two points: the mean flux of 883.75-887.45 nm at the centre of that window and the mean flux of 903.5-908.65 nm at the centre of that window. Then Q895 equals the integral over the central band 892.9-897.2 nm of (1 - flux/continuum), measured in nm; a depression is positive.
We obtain 0.09 nm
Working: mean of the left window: 5.12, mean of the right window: 4.89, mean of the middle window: 4.91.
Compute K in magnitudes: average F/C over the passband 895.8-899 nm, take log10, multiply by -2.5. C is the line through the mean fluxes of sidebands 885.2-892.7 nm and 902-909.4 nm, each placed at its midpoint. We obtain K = 0.02 mag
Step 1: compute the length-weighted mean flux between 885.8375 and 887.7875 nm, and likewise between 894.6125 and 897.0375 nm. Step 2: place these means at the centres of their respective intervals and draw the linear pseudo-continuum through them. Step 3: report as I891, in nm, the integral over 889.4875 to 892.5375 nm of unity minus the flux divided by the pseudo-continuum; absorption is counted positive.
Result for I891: -0.26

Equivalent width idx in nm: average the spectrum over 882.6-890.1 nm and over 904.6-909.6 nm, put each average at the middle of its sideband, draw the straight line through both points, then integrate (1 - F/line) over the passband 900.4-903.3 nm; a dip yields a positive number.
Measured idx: 0.14 nm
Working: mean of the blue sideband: 5.11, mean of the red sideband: 4.96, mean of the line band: 4.76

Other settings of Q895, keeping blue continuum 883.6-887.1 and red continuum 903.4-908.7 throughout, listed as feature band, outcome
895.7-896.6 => -0.008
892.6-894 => 0.017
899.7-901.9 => 0.121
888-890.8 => -0.076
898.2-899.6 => -0.047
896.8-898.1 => 0.014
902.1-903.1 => 0.030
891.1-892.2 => -0.043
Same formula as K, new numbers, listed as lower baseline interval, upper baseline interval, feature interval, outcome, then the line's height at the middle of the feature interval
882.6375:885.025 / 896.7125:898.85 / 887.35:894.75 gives -0.018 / 5.06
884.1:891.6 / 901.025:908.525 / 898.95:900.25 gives -0.031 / 4.93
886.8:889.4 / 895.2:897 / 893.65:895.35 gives 0.008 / 4.9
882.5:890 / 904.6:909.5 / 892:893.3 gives -0.093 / 5.06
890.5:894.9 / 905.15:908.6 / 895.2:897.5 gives 0.049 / 5.11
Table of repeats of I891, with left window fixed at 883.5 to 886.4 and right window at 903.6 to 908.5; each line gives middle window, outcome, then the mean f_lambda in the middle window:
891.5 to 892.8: -0.11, 5.51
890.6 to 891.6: 0.01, 5.04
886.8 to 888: 0.07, 4.82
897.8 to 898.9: 0.01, 4.93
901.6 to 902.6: 0.05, 4.69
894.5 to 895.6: 0.04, 4.82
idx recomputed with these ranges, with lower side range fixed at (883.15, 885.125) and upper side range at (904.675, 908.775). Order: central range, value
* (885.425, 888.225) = 0.14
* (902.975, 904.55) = 0.10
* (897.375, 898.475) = 0.00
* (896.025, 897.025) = 0.07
